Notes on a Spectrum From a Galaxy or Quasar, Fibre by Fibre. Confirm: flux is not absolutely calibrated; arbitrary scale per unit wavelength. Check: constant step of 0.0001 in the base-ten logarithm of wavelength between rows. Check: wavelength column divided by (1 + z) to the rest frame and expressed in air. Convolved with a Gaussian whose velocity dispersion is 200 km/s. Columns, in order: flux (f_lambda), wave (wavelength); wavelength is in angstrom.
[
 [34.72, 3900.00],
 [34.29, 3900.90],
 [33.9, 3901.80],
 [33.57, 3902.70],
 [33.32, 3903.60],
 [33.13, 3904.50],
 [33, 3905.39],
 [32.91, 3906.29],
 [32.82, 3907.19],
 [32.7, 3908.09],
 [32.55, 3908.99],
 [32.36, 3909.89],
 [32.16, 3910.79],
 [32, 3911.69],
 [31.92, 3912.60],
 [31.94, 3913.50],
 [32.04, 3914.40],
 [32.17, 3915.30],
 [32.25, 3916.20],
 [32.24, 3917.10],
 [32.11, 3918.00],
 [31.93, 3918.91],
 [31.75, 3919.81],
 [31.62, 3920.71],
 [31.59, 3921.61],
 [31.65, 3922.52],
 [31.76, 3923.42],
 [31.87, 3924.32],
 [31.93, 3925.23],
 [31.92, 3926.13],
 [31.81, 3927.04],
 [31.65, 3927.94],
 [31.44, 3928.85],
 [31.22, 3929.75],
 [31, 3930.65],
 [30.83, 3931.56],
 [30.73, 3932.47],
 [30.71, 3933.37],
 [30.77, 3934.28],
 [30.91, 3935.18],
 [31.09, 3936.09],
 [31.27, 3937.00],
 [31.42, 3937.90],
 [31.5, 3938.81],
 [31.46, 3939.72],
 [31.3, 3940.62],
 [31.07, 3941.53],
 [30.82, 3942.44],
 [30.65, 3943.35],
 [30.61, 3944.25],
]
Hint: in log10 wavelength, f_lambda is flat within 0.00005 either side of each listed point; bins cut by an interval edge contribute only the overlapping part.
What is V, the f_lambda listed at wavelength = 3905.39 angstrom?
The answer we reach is 33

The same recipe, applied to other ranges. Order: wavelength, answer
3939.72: 31.46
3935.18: 30.91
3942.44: 30.82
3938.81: 31.5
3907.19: 32.82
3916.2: 32.25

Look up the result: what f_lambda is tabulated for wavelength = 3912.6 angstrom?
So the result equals 31.92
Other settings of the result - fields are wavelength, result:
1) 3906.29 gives 32.91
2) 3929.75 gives 31.22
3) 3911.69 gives 32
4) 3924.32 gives 31.87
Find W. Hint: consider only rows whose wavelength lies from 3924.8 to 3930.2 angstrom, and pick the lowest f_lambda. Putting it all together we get 31.22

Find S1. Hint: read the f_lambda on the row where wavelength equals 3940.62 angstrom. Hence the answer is 31.3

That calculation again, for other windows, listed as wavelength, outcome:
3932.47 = 30.73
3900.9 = 34.29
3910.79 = 32.16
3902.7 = 33.57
